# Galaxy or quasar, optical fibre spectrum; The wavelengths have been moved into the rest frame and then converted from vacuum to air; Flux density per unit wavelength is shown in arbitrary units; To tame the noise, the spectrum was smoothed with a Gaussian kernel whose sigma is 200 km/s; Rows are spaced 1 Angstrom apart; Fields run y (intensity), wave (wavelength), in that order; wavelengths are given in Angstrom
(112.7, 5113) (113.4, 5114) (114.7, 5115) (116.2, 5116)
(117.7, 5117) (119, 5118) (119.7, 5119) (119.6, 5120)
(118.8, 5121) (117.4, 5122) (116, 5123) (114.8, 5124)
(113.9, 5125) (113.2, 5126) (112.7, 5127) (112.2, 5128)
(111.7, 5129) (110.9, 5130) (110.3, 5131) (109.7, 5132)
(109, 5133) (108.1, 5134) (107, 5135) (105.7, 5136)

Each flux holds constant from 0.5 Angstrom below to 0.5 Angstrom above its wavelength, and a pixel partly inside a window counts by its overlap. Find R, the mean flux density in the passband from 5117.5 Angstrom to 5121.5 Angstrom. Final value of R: 119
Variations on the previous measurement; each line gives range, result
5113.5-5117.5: 116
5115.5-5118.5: 118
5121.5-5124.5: 116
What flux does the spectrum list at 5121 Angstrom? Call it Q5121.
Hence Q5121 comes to 118.8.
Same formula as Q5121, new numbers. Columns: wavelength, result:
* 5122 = 117.4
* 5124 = 114.8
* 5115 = 114.7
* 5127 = 112.7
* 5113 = 112.7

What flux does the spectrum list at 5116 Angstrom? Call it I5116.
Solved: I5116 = 116.2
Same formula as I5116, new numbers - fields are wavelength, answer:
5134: 108.1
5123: 116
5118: 119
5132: 109.7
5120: 119.6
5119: 119.7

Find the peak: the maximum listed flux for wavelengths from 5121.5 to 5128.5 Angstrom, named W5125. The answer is 117.4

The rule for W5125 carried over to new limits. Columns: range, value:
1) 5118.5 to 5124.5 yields 119.7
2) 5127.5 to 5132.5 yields 112.2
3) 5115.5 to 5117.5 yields 117.7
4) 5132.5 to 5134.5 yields 109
